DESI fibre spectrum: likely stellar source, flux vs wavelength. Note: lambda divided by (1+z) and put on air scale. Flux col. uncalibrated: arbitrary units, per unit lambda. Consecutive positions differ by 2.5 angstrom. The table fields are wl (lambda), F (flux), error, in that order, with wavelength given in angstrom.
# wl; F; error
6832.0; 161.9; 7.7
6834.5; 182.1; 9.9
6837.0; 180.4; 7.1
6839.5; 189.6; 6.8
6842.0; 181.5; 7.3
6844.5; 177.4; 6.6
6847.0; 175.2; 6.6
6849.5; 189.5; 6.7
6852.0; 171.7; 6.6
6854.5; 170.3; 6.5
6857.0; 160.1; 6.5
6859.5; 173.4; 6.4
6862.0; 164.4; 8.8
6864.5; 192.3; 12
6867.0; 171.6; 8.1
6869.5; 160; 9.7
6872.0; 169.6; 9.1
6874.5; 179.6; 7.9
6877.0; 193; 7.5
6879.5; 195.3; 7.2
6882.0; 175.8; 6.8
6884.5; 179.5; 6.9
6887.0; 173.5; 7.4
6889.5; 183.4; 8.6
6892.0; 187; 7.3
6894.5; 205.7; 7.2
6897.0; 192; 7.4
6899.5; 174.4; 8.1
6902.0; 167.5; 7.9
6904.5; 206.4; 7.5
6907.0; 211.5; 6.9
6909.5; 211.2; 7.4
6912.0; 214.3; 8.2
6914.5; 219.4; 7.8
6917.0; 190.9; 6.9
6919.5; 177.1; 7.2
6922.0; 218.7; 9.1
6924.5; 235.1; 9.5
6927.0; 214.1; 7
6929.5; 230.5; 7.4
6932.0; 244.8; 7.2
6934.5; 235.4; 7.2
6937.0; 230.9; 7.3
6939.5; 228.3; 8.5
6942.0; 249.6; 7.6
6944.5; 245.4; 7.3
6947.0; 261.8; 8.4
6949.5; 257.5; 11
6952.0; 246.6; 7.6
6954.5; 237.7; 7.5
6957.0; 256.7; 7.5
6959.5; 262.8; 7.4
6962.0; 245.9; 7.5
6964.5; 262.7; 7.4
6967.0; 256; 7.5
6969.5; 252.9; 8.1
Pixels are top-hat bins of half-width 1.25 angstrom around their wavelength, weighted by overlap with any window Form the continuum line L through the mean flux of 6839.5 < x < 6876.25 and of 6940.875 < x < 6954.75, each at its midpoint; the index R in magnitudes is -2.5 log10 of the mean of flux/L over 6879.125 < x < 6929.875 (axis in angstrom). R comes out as 0.09 mag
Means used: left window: 175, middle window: 198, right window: 251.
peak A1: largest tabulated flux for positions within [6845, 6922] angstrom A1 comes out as 219.4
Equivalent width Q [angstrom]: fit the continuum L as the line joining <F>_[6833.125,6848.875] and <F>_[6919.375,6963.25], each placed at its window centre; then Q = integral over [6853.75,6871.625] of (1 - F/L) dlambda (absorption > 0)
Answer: 2.2 angstrom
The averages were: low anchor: 181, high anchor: 239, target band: 170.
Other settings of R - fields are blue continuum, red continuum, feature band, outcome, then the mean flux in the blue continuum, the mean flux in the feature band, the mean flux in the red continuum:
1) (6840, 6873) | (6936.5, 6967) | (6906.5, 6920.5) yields 0.08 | 174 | 204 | 250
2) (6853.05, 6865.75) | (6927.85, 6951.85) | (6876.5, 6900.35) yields 0.06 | 172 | 186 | 242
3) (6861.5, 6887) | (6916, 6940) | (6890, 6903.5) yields 0.06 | 178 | 186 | 221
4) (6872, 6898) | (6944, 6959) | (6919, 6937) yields 0.02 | 186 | 225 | 252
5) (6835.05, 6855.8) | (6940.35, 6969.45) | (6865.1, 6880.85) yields 0.11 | 179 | 179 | 253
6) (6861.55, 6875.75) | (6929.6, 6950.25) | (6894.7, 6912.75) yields 0.06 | 173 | 197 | 243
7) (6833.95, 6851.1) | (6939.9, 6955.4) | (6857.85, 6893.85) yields 0.14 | 182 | 179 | 249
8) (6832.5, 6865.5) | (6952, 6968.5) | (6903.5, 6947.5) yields 0.03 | 177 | 223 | 253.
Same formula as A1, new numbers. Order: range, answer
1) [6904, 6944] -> 249.6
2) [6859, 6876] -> 192.3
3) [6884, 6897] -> 205.7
